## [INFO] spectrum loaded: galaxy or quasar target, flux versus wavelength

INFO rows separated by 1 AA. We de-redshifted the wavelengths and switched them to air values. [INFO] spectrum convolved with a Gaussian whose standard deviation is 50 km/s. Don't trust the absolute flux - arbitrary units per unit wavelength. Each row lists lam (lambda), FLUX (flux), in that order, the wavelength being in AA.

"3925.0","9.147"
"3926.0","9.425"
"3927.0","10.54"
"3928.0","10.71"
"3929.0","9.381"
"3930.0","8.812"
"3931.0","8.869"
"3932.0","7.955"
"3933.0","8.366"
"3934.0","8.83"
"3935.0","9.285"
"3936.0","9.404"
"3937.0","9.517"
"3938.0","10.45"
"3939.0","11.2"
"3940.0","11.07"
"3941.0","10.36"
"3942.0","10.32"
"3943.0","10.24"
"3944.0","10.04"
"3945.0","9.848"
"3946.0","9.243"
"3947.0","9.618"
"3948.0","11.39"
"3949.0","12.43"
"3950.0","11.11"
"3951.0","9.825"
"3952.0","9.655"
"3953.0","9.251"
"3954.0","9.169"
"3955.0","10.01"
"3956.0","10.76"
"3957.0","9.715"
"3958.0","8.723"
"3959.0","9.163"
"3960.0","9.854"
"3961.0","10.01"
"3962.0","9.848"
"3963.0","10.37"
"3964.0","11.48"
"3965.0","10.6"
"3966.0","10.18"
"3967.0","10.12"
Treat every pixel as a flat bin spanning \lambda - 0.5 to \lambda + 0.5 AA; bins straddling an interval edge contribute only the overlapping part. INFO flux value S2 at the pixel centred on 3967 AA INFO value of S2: 10.12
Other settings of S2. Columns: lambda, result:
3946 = 9.243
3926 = 9.425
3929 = 9.381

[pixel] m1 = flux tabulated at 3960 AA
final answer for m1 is 9.854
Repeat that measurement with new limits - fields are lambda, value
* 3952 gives 9.655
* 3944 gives 10.04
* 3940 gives 11.07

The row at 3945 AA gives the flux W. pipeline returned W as 9.848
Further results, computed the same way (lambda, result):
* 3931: 8.869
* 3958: 8.723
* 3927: 10.54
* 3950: 11.11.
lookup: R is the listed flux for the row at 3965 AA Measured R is 10.6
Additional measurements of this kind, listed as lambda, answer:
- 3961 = 10.01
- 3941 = 10.36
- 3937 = 9.517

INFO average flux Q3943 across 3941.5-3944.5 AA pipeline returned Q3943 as 10.2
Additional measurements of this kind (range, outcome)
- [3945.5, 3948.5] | 10.1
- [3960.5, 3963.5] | 10.1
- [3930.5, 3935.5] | 8.66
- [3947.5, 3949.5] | 11.9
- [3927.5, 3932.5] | 9.15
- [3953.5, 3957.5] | 9.91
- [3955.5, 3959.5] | 9.59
